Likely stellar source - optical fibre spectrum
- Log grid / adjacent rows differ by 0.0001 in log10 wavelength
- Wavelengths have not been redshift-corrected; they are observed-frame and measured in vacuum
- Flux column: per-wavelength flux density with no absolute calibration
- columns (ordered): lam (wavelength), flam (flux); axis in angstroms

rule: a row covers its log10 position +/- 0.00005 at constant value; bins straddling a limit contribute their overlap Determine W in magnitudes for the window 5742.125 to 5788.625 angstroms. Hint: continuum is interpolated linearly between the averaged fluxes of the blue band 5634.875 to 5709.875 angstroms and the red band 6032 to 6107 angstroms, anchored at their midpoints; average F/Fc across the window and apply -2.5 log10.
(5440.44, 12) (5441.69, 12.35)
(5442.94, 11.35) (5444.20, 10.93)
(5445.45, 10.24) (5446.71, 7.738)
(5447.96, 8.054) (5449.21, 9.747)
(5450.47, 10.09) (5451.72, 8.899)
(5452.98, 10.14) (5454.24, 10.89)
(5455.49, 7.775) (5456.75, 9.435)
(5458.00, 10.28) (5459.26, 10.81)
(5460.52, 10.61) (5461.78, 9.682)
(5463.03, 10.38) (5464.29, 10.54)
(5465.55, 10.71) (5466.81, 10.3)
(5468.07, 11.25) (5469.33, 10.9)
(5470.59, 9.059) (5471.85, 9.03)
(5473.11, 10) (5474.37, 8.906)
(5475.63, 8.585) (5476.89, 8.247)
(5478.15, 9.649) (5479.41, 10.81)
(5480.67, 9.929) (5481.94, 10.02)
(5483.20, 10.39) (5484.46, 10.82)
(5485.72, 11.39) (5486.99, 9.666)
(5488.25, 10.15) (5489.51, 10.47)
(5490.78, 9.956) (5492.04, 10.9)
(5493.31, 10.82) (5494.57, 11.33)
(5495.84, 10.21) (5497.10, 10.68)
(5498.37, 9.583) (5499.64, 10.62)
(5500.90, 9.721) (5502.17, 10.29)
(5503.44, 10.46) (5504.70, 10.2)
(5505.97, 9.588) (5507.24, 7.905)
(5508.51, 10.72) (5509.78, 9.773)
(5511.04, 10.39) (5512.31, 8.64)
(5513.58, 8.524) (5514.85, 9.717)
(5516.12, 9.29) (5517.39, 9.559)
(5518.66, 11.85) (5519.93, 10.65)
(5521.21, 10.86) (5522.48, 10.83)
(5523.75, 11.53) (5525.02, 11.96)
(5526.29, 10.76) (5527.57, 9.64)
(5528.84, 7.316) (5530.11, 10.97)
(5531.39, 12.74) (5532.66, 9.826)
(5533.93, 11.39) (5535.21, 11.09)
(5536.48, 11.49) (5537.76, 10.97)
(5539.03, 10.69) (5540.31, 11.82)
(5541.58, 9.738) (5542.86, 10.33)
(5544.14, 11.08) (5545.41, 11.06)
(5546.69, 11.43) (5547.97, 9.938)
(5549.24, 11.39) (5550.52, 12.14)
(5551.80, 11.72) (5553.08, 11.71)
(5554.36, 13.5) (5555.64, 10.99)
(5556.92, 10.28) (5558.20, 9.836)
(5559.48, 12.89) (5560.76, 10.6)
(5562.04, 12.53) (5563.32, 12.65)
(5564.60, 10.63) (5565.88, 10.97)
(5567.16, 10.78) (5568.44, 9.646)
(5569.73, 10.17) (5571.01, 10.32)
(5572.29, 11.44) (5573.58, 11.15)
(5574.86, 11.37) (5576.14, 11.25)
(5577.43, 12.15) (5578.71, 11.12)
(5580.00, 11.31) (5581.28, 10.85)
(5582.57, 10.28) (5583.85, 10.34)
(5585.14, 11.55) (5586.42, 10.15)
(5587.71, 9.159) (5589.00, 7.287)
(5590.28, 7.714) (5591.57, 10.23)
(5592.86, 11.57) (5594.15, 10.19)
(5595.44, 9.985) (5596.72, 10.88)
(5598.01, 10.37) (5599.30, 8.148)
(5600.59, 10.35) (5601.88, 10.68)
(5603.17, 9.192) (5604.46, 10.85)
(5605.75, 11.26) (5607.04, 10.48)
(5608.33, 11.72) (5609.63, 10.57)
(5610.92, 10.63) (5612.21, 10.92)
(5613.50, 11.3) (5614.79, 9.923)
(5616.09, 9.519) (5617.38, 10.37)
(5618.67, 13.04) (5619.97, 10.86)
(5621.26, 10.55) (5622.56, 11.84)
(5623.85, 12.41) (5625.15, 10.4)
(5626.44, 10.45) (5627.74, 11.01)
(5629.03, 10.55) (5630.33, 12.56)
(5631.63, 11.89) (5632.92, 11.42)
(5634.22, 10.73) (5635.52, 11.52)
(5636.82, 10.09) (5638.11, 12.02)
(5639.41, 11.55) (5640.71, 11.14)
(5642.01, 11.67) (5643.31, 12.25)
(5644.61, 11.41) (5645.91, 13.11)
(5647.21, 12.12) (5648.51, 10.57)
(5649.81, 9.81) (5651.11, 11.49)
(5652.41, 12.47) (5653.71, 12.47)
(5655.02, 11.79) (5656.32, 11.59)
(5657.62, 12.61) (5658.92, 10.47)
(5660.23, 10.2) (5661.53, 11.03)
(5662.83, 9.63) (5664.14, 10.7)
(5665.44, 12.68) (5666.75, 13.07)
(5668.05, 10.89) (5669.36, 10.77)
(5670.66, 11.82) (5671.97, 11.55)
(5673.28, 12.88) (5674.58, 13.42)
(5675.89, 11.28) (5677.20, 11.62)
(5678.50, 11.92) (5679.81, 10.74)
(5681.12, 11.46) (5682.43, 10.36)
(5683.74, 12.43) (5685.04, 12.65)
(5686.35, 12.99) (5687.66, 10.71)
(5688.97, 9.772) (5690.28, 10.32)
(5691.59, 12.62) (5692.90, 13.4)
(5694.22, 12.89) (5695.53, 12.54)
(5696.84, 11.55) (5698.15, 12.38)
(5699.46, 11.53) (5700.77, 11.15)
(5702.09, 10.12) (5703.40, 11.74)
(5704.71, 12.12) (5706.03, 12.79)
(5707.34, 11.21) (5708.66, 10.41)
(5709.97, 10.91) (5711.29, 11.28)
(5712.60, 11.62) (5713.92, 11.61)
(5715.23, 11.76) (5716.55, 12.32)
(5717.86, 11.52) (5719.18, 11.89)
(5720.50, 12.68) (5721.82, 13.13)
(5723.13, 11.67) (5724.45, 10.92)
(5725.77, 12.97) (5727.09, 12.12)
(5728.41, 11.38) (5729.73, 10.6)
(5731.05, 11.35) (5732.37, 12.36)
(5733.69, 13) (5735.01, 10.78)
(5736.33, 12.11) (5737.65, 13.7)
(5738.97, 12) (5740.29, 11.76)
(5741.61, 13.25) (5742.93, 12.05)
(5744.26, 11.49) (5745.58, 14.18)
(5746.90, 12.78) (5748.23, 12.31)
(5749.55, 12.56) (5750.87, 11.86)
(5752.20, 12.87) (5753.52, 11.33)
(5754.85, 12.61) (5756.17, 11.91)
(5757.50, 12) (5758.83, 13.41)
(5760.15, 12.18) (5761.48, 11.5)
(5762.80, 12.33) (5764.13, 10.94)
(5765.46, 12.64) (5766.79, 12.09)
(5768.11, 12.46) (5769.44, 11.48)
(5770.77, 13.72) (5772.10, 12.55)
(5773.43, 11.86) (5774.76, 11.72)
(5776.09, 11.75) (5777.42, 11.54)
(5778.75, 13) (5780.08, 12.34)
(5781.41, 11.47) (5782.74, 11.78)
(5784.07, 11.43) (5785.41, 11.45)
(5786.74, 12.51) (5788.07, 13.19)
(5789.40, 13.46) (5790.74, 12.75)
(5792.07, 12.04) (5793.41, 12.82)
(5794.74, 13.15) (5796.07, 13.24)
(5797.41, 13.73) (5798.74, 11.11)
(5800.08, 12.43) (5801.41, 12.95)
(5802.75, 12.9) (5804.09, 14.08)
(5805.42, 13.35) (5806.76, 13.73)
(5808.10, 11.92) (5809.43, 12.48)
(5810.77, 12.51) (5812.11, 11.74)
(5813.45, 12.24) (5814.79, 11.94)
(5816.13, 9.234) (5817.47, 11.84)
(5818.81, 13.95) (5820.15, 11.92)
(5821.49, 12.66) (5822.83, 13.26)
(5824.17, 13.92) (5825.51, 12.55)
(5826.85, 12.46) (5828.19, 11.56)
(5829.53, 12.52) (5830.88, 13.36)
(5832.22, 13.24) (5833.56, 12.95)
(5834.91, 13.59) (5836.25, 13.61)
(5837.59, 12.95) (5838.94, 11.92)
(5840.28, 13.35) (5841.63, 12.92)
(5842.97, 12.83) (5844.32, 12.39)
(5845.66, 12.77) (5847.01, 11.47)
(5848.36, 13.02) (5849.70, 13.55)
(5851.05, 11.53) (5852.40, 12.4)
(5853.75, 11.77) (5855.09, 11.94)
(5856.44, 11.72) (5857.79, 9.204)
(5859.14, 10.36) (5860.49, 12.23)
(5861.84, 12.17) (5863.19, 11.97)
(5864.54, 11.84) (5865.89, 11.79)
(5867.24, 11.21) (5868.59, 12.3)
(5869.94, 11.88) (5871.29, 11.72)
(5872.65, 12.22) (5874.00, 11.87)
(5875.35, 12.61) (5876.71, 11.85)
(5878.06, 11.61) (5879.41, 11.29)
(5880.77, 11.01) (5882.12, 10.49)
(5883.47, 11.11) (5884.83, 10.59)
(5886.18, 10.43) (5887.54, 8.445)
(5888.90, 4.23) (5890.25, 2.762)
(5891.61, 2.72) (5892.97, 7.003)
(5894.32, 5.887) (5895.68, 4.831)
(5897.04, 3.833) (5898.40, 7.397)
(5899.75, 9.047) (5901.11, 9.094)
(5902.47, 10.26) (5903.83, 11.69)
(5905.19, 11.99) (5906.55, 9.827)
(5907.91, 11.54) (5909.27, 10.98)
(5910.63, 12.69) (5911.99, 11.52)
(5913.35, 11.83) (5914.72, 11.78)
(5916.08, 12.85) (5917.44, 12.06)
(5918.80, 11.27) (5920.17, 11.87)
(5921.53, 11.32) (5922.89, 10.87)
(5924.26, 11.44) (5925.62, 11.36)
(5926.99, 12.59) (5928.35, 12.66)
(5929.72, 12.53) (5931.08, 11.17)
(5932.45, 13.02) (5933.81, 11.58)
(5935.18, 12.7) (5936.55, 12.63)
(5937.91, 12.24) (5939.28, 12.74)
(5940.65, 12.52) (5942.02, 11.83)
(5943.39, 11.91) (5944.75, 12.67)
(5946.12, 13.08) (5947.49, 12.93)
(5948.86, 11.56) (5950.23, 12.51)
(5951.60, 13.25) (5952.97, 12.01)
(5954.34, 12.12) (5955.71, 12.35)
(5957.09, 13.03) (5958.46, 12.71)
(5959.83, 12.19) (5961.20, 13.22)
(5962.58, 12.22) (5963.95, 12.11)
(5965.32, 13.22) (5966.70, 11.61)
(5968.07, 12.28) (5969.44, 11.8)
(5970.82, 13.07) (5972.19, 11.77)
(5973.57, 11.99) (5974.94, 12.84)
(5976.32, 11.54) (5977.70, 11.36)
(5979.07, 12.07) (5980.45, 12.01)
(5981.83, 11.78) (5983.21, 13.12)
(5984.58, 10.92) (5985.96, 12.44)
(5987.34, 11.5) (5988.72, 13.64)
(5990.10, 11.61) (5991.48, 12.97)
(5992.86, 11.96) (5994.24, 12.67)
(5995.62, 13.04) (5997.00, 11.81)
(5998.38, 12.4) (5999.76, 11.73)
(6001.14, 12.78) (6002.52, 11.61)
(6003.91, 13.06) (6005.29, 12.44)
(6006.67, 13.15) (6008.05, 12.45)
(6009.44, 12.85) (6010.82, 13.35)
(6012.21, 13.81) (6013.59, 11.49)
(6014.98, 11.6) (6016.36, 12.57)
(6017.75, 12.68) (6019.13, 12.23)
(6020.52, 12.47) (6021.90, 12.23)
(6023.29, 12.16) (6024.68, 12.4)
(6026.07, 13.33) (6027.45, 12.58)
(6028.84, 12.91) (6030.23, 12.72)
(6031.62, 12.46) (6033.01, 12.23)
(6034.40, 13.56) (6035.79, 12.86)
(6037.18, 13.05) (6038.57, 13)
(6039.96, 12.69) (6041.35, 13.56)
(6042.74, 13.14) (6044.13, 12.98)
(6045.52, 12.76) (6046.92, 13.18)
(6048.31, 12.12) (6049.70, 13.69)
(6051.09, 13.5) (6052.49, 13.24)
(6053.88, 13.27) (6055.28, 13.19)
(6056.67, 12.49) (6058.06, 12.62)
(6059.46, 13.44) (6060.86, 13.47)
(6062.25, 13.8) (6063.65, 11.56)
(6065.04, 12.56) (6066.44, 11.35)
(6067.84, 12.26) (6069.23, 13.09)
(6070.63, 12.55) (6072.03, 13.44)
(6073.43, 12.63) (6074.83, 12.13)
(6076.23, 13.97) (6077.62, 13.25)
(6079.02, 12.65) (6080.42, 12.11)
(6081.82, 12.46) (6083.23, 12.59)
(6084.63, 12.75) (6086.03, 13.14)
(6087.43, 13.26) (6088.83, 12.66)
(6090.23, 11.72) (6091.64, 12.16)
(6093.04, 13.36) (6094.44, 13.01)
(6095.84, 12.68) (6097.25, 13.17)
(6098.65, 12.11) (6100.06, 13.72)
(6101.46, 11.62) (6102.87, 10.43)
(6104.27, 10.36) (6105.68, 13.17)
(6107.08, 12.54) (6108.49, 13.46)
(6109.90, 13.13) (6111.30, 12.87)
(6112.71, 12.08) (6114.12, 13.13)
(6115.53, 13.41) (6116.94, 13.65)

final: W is -0.03 mag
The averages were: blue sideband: 11.6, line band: 12.2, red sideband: 12.7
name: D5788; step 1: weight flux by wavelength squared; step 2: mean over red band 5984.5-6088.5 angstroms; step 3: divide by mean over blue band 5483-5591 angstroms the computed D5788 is 1.42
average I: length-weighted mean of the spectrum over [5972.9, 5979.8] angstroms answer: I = 12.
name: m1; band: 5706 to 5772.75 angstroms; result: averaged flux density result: 12.1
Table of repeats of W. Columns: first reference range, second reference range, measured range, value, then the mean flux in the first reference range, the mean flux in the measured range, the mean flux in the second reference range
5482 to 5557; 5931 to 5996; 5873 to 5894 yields 0.29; 10.6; 9.19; 12.3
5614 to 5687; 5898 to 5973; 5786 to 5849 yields -0.09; 11.5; 12.7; 11.9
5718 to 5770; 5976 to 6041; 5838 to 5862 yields 0.02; 12.2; 12.1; 12.5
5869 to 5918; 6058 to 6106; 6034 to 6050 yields -0.09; 9.81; 13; 12.6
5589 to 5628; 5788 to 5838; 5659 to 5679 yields -0.03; 10.5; 11.5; 12.7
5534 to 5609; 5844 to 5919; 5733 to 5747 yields -0.17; 10.8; 12.5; 10.5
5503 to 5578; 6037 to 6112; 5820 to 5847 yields -0.08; 10.8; 12.8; 12.8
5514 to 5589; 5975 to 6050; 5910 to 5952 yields 0.01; 10.9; 12.2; 12.5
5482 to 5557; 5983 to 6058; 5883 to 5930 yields 0.24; 10.6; 9.75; 12.7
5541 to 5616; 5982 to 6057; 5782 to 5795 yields -0.07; 10.7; 12.4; 12.7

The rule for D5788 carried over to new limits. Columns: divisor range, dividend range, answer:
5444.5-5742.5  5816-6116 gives 1.25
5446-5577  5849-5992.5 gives 1.26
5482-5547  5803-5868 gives 1.33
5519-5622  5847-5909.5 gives 1.05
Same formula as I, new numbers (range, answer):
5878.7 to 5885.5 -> 10.9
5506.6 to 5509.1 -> 9.27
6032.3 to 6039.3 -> 12.9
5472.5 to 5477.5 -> 8.94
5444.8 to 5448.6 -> 8.71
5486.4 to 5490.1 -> 10.1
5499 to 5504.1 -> 10.3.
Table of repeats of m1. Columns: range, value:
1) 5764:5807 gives 12.5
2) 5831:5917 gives 10.9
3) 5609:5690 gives 11.4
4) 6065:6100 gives 12.7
